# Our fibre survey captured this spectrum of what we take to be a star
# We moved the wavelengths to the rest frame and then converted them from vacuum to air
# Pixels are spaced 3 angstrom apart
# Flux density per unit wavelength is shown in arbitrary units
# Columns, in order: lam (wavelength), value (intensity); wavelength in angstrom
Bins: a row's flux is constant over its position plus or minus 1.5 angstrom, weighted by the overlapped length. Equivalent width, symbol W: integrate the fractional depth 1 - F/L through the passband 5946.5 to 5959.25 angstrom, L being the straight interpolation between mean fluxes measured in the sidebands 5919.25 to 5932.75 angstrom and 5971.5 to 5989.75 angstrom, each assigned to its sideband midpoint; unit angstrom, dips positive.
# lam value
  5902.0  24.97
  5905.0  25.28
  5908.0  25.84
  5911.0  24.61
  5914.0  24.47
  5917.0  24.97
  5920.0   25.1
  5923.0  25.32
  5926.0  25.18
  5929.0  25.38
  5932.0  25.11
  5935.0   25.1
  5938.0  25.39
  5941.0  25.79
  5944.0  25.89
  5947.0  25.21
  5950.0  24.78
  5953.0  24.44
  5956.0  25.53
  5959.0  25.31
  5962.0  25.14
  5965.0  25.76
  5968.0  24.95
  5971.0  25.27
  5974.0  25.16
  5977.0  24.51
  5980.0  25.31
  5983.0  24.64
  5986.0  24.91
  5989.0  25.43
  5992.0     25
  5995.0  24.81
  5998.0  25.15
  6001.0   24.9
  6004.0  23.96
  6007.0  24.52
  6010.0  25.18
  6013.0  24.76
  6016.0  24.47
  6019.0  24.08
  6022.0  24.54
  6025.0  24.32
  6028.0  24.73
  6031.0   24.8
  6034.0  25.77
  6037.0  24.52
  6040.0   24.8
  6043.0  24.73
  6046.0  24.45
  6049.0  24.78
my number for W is 0.0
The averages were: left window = 25.2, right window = 25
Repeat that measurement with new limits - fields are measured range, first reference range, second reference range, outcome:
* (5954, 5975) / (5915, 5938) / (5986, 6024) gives -0.3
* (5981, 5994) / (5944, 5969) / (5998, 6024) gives -0.1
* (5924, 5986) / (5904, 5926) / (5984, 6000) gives -0.3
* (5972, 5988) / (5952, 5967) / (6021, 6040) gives 0.1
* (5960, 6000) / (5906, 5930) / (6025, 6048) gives -0.2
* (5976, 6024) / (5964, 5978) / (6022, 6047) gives 0.4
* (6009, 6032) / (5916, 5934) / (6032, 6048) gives 0.3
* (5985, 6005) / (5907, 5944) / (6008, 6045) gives 0.0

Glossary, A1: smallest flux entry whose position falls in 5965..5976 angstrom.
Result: 24.95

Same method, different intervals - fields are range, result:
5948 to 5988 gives 24.44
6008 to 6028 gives 24.08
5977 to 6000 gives 24.51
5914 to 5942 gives 24.47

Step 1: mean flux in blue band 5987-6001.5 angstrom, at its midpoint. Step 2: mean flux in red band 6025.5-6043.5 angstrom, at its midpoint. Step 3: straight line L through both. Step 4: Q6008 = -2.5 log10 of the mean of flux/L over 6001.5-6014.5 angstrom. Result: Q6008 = 0.02 mag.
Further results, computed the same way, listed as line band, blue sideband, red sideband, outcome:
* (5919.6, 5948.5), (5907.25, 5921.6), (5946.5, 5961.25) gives -0.02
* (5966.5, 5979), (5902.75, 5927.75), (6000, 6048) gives -0.01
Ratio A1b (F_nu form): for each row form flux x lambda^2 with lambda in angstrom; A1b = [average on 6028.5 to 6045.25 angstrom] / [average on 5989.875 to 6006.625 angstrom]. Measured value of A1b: 1.0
